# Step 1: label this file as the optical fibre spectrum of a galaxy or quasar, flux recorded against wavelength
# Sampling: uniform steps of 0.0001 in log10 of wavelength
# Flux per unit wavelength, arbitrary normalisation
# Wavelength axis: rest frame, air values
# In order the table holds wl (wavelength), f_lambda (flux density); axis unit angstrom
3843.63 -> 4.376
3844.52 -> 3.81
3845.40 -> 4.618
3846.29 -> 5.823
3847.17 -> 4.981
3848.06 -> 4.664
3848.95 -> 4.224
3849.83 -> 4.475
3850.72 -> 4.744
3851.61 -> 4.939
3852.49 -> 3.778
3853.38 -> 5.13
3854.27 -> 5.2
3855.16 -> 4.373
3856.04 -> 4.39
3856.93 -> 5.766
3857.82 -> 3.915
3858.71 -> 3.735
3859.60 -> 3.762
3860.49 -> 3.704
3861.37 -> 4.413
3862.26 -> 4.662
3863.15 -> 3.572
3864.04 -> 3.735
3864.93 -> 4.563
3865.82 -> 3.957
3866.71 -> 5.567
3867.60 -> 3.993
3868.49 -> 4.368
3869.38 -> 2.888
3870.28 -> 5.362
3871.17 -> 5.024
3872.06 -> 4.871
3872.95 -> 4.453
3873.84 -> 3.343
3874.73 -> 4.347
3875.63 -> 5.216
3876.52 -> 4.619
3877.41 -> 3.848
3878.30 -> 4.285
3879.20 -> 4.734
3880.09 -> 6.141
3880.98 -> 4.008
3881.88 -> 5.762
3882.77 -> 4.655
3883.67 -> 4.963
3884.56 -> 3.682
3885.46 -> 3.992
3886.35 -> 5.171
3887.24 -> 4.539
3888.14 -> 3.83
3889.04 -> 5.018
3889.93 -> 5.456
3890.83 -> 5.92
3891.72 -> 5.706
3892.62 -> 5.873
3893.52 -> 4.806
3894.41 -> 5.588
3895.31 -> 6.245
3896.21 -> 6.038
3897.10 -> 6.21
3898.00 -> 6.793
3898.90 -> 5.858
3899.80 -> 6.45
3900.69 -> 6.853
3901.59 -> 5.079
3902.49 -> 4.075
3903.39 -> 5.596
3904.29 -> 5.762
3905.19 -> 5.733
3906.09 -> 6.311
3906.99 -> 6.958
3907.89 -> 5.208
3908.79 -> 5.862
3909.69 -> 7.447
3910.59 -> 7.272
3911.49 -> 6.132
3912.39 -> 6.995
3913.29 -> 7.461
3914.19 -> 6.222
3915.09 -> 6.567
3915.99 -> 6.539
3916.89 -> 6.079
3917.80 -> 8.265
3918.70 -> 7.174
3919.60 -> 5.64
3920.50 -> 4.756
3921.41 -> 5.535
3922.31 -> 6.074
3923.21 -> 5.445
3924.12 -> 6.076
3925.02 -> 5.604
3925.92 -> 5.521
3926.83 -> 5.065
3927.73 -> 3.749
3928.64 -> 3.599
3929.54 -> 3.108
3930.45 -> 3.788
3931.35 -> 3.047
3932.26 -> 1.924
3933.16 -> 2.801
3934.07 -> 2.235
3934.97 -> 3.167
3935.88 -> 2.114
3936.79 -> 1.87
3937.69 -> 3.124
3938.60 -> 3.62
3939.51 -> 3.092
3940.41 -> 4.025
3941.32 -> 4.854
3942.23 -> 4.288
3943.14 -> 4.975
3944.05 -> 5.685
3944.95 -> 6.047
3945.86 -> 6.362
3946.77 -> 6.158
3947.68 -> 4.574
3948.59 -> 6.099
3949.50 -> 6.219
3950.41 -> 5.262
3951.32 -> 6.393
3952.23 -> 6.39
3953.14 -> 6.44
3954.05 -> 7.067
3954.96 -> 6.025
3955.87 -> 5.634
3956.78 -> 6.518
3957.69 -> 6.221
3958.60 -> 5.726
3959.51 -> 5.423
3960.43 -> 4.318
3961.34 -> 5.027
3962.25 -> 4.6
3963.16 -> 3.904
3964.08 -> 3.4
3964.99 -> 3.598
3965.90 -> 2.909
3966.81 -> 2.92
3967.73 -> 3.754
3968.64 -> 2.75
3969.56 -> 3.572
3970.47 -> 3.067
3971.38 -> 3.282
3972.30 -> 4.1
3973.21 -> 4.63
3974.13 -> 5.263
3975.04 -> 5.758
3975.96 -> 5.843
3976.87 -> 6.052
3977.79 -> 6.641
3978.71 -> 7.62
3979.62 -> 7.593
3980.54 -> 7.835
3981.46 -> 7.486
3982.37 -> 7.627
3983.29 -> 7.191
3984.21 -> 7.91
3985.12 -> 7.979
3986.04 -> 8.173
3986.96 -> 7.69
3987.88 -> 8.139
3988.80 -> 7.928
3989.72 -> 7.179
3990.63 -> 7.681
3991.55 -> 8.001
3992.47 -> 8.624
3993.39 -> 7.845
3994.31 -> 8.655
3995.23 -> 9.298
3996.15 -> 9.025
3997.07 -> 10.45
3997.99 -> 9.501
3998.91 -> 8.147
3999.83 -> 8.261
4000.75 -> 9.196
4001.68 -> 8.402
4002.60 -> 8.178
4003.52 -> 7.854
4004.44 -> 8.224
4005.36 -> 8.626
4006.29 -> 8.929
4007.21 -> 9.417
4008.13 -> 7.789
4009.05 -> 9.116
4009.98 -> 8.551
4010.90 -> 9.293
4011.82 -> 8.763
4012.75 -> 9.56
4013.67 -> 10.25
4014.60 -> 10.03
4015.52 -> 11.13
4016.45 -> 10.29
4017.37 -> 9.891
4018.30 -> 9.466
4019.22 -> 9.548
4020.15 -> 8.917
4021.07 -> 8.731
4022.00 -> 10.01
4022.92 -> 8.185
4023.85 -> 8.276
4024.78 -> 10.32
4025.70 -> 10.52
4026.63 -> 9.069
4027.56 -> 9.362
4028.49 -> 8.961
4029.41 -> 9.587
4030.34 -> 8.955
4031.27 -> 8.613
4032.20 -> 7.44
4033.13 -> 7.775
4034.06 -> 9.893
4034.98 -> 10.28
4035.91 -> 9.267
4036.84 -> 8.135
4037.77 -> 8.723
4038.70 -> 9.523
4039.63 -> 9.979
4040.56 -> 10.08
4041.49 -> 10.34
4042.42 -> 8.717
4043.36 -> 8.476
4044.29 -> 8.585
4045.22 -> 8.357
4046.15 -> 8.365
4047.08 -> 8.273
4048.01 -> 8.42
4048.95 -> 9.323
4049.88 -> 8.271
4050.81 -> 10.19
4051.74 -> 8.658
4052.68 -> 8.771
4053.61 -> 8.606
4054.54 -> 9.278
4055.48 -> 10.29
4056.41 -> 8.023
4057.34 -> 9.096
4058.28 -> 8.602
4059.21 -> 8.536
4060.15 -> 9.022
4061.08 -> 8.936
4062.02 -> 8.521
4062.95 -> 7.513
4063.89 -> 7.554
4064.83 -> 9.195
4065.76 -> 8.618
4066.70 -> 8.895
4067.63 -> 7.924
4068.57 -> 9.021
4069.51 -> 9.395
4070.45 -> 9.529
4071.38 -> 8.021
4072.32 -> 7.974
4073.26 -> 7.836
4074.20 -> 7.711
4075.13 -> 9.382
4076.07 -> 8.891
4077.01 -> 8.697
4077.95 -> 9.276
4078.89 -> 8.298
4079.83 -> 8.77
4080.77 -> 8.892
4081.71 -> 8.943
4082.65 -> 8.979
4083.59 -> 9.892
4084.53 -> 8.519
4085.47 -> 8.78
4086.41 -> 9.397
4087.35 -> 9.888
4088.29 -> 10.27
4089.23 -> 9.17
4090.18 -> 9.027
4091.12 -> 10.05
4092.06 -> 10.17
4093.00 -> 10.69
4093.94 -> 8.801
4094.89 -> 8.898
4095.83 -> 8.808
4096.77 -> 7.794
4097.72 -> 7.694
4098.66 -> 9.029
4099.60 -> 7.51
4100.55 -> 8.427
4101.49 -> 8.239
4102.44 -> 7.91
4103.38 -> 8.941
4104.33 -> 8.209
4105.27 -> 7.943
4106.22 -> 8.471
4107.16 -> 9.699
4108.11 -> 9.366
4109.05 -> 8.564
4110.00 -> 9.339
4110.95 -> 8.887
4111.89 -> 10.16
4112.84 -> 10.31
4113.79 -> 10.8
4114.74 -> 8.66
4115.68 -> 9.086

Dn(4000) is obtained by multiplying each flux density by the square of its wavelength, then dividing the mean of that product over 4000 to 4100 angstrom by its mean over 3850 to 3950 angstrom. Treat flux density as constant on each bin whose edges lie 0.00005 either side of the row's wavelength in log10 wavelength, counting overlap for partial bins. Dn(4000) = 1.95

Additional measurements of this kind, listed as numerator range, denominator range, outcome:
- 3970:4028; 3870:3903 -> 1.70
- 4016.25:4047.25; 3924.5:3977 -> 2.11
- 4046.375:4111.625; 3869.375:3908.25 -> 1.87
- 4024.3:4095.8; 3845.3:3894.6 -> 2.14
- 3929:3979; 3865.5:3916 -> 0.89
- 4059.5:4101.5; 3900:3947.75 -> 1.86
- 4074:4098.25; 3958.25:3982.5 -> 1.94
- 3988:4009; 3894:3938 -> 1.67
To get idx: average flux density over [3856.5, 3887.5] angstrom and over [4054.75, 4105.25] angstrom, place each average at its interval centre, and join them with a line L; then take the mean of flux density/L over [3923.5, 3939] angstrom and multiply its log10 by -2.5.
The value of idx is 0.499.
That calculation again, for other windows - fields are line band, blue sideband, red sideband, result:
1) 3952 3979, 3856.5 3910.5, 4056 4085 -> 0.32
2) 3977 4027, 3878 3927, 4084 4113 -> -0.17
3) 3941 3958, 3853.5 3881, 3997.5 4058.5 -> 0.16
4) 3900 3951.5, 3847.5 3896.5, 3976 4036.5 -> 0.19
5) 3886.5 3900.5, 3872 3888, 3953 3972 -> -0.23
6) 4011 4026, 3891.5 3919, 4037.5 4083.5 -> -0.18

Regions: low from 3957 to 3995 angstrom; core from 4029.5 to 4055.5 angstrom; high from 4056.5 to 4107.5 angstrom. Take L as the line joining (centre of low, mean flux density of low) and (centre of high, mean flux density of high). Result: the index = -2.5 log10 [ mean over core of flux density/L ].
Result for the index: -0.16 mag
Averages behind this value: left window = 5.98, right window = 8.77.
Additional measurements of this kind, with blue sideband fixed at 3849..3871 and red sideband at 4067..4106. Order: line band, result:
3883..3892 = 0.03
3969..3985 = 0.12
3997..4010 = -0.20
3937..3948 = 0.27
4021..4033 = -0.18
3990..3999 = -0.24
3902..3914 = -0.17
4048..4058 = -0.11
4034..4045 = -0.18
